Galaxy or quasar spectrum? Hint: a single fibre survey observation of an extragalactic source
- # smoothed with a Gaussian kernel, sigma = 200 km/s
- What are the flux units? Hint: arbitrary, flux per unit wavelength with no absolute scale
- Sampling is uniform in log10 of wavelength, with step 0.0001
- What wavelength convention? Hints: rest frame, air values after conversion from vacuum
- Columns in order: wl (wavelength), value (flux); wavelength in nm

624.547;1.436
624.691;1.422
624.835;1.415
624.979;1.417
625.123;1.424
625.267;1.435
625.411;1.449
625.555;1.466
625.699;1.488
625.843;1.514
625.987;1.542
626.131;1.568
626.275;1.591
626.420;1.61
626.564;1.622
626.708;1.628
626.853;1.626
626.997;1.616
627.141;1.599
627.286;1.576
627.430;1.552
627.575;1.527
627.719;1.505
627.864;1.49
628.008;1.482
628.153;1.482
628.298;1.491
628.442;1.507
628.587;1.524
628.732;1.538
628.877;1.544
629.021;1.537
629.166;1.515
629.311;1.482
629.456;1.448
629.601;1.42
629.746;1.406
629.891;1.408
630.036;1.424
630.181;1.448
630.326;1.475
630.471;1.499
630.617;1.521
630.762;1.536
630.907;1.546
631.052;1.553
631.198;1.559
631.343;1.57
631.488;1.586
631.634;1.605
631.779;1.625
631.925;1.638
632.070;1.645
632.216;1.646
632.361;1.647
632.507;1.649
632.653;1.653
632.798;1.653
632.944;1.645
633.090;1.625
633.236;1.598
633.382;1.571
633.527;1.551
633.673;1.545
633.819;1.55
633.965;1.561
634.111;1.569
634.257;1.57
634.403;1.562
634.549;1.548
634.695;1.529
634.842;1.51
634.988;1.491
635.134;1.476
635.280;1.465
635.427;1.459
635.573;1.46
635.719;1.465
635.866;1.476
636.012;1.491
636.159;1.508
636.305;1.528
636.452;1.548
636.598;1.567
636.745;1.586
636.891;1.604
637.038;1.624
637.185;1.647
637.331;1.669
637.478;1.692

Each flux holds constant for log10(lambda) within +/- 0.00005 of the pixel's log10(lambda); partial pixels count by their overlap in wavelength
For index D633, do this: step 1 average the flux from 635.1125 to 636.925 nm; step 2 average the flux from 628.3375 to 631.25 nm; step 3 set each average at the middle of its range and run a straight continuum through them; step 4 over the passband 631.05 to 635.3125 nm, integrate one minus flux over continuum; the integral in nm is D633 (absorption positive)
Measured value -0.22 nm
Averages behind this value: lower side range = 1.49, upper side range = 1.51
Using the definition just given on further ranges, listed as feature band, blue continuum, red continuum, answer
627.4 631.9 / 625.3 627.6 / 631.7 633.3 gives 0.25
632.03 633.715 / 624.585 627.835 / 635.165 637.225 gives -0.10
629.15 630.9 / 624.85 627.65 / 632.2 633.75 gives 0.13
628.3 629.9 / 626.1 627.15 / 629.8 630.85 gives 0.03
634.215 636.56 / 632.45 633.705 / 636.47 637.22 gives 0.14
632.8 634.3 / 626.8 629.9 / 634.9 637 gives -0.07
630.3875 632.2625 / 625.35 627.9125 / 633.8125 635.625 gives -0.05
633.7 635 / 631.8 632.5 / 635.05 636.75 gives 0.01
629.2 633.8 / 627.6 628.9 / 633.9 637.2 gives -0.11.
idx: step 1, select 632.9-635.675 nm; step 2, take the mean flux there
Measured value 1.54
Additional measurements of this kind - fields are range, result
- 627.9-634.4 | 1.55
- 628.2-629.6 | 1.5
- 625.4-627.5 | 1.57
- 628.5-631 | 1.49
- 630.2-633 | 1.59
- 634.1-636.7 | 1.51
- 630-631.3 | 1.51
